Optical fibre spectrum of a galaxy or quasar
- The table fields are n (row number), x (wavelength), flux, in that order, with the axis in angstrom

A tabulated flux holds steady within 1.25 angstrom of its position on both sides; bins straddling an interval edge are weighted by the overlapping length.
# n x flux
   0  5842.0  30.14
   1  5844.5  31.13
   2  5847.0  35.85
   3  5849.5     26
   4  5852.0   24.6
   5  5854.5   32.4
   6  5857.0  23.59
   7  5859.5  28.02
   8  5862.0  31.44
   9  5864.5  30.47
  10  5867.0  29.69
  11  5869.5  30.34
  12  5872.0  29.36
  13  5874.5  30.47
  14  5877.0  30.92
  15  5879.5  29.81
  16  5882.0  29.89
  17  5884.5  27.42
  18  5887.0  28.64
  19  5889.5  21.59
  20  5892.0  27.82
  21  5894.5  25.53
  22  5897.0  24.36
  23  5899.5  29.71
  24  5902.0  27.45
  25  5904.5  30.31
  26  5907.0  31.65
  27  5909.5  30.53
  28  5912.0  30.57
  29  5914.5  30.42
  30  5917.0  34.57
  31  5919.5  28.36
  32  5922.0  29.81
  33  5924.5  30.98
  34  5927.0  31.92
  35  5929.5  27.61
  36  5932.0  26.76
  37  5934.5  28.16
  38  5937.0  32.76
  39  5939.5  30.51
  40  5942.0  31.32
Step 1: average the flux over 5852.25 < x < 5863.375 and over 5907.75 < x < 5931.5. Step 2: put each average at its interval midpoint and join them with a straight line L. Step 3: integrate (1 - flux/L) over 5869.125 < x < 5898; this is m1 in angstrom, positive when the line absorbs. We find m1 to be 1.3 angstrom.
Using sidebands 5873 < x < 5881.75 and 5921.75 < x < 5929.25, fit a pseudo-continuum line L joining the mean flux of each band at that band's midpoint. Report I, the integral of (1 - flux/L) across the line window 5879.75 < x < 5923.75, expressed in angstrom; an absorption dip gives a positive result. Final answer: 2.4 angstrom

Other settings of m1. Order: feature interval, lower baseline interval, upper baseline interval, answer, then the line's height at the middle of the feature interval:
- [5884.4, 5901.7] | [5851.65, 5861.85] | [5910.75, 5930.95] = 1.7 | 29.3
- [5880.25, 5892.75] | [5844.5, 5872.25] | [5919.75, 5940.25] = 1.0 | 29.5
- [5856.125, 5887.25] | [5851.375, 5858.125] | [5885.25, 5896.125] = -3.3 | 26.6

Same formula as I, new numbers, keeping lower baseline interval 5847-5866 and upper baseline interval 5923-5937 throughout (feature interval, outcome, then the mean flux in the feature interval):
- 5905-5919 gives -1.0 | 31.3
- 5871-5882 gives -0.5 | 30.1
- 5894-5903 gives 0.7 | 26.8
